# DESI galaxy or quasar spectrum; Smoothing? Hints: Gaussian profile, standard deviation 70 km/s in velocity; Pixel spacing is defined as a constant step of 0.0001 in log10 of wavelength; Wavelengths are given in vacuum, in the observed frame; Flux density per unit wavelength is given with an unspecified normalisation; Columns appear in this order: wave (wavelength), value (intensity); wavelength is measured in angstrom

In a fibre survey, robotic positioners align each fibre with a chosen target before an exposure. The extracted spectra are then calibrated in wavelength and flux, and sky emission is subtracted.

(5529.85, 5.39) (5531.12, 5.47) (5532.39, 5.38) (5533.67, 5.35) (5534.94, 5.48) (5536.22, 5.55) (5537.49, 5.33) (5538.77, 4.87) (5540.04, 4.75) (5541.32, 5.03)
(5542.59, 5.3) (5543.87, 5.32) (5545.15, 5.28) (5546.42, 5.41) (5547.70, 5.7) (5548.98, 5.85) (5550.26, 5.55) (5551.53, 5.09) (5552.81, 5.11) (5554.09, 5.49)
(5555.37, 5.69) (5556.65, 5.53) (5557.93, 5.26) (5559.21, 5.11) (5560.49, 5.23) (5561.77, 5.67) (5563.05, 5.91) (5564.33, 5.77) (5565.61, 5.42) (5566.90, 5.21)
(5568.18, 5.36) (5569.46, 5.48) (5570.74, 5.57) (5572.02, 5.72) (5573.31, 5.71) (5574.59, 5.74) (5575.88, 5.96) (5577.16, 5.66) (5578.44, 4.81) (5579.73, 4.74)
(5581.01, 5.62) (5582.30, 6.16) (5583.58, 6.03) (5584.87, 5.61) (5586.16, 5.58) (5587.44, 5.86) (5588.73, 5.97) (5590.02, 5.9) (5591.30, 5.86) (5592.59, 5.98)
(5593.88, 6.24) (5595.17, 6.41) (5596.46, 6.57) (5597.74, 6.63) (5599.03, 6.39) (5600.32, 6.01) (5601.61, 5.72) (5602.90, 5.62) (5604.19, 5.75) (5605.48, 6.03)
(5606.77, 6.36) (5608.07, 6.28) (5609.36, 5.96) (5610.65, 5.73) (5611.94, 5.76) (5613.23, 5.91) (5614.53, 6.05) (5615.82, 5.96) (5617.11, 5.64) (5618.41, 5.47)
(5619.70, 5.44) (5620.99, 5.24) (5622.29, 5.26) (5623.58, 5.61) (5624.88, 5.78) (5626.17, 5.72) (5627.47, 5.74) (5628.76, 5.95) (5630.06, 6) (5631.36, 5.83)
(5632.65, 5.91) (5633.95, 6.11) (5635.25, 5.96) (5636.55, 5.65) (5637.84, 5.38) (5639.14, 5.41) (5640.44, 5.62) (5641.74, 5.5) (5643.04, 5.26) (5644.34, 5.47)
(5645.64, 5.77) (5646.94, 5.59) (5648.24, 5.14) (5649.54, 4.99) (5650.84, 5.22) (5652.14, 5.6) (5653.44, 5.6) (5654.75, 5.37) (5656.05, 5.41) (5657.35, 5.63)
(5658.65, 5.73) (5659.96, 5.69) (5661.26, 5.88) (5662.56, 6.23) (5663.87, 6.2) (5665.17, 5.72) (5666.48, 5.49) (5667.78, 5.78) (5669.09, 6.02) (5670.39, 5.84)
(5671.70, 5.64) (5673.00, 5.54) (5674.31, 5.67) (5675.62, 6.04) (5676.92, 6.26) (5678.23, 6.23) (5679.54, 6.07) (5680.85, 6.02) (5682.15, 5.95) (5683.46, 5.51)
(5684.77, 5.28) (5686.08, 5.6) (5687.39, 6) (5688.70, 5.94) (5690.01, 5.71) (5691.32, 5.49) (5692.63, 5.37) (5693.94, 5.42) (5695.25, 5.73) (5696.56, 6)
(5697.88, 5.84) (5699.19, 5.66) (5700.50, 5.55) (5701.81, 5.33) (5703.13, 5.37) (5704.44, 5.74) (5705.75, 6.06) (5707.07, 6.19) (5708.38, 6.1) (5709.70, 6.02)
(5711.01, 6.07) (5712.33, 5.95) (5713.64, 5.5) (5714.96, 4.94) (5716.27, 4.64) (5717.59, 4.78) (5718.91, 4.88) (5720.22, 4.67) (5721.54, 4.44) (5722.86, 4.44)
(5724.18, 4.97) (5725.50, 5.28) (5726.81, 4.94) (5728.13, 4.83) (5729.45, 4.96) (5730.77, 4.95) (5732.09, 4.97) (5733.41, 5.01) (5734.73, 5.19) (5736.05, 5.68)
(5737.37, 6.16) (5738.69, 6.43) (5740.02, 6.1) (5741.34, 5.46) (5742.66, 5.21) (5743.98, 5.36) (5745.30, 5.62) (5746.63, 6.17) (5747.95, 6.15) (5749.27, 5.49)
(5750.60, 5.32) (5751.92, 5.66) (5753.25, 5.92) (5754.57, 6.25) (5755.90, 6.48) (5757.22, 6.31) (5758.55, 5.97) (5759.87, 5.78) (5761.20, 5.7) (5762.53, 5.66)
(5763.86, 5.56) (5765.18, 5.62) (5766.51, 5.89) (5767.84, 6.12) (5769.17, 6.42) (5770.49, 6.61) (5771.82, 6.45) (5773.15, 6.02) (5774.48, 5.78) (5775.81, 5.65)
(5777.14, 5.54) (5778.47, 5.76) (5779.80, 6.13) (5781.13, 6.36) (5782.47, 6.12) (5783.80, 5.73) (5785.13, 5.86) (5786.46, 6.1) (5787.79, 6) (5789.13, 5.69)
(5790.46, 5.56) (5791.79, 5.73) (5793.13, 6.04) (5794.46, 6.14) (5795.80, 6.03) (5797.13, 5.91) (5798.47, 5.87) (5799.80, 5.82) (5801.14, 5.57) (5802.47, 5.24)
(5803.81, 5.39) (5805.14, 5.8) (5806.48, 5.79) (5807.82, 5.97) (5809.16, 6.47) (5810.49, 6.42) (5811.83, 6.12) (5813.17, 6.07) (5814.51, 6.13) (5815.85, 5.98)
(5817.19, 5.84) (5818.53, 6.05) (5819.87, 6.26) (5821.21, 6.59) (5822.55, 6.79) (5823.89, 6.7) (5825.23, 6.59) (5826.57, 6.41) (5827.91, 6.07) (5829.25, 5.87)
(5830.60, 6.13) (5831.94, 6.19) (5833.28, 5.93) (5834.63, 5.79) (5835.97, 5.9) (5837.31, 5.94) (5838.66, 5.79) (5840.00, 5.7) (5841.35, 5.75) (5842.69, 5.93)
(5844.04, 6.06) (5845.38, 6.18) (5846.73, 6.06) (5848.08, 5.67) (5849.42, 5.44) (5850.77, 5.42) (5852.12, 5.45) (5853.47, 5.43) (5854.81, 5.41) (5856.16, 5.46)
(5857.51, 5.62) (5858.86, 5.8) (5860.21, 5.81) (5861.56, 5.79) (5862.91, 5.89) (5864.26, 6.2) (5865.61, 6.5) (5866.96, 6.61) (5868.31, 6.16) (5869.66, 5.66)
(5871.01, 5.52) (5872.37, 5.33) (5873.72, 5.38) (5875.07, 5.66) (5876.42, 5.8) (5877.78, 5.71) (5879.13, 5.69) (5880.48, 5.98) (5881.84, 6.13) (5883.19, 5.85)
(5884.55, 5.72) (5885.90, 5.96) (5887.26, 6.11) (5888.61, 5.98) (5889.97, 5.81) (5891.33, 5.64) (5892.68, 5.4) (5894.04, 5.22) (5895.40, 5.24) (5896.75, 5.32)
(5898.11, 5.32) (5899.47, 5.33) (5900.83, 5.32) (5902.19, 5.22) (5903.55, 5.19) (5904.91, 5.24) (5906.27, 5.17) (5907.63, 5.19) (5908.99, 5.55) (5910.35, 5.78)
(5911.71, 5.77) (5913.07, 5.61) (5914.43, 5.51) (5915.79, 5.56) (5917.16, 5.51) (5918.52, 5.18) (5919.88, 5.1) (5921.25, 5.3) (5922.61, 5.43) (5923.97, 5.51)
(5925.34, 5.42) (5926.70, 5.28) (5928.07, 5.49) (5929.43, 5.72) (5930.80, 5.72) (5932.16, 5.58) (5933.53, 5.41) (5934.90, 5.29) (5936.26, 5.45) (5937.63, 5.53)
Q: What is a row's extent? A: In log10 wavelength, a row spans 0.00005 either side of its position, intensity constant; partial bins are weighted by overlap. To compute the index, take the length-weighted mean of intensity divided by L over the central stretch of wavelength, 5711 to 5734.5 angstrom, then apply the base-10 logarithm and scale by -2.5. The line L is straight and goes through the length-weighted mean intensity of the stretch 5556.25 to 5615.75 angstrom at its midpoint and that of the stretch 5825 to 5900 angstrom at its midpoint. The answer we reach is 0.162 mag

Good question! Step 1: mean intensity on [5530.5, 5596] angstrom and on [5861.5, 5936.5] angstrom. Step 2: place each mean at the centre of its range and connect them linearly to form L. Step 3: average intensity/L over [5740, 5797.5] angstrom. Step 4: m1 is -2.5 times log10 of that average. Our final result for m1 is -0.06 mag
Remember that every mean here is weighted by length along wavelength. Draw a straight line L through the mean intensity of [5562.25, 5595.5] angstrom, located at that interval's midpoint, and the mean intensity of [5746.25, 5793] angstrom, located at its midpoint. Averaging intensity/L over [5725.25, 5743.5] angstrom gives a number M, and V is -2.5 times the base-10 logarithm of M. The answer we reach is 0.10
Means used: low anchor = 5.7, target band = 5.37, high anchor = 5.93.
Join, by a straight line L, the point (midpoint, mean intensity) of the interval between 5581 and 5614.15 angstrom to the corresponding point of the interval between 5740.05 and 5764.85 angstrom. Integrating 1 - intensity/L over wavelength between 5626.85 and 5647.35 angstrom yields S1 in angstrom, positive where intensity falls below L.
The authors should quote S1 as 0.9 angstrom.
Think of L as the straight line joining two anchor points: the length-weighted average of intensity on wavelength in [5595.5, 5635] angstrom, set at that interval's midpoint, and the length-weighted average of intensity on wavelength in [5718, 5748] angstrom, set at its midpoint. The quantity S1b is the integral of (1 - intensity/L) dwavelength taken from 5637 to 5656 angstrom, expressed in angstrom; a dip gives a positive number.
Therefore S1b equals 1.0 angstrom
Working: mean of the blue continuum 5.89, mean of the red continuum 5.28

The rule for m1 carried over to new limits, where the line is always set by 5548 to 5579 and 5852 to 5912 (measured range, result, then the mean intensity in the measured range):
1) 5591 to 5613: -0.10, 6.08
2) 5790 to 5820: -0.06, 5.92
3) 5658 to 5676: -0.05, 5.81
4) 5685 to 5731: 0.03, 5.41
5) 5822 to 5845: -0.09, 6.09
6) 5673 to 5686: -0.06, 5.86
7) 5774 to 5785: -0.05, 5.88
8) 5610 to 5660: -0.02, 5.62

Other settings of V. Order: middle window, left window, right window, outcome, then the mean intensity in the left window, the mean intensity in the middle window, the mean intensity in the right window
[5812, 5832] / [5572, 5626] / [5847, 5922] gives -0.11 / 5.83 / 6.24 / 5.61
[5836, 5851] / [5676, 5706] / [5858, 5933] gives -0.03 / 5.74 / 5.83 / 5.61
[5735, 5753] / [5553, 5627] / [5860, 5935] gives -0.01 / 5.74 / 5.74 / 5.6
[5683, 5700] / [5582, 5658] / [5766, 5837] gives 0.04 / 5.77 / 5.66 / 6.03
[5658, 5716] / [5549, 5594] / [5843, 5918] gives -0.03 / 5.59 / 5.77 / 5.66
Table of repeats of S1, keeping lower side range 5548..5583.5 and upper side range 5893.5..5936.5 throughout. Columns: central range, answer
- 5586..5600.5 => -1.68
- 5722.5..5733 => 1.01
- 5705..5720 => -0.19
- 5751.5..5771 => -1.95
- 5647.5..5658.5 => 0.19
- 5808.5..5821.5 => -1.79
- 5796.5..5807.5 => -0.49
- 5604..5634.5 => -1.78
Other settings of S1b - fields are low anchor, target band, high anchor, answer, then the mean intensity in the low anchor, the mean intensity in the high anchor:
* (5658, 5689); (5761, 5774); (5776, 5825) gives -0.1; 5.85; 5.99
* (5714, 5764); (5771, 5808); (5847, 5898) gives -2.1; 5.43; 5.72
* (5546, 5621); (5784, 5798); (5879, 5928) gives -0.8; 5.73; 5.51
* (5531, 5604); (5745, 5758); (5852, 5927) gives -0.8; 5.6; 5.6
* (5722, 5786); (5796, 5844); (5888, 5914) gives -3.8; 5.71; 5.44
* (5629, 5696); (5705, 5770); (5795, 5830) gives 3.6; 5.7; 6.07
